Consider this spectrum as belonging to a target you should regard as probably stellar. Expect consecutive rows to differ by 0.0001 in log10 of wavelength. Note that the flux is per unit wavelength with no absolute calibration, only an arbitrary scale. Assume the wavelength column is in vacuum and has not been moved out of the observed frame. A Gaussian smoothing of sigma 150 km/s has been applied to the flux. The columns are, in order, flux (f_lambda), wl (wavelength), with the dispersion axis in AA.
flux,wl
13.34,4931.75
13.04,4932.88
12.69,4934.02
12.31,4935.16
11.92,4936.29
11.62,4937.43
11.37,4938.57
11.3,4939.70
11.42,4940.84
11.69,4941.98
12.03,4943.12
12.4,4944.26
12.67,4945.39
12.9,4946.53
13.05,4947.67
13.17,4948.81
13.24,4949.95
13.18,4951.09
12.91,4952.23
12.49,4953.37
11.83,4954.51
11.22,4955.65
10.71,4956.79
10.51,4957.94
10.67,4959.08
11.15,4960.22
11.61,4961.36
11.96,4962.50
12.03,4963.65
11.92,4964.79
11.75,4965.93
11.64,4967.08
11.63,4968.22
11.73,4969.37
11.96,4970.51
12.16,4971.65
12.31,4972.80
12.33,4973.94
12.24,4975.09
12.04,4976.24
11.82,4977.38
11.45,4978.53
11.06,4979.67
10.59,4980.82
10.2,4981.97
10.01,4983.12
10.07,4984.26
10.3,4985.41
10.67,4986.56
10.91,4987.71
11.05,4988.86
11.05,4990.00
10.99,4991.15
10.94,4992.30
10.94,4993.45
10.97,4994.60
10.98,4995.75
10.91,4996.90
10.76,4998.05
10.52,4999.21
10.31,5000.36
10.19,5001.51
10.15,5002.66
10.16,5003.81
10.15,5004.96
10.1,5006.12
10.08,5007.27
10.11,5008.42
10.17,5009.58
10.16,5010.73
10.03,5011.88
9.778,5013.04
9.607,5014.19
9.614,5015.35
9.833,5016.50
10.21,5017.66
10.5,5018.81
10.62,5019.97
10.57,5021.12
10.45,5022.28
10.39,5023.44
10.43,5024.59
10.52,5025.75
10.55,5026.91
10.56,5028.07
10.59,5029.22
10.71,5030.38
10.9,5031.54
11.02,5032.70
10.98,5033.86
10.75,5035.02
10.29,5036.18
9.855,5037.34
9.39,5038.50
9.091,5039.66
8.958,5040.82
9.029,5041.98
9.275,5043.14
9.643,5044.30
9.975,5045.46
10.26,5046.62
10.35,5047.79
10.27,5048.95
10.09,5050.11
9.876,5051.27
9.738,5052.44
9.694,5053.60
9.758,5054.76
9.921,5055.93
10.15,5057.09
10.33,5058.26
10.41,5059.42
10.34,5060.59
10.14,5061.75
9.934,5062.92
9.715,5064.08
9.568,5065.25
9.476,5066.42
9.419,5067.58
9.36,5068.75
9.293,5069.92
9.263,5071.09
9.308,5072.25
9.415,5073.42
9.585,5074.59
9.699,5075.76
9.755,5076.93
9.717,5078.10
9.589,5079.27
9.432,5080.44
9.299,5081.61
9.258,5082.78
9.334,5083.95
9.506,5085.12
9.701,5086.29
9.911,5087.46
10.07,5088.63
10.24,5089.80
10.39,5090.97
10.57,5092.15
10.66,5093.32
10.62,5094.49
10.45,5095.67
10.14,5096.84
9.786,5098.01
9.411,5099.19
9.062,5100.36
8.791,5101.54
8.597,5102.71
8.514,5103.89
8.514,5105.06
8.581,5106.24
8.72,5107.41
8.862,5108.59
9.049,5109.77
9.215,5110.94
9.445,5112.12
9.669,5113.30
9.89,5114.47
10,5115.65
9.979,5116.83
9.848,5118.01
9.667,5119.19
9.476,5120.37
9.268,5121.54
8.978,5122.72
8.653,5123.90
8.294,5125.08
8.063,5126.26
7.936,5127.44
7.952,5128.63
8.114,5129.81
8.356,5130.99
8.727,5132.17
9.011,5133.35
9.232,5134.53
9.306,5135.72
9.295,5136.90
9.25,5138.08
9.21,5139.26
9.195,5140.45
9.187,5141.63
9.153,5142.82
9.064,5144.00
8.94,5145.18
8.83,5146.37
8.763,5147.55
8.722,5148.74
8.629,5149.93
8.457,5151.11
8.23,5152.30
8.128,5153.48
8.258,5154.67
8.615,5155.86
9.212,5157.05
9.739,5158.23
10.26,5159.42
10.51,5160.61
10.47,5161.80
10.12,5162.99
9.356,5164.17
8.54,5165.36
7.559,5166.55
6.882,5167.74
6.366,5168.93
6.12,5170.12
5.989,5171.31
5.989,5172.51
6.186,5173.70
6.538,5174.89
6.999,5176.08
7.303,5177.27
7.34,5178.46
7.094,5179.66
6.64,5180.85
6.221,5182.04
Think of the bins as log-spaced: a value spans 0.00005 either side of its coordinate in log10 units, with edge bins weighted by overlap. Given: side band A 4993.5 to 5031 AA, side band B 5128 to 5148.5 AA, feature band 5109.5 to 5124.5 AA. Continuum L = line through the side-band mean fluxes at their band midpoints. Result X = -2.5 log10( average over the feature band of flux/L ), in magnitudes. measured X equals -0.04 mag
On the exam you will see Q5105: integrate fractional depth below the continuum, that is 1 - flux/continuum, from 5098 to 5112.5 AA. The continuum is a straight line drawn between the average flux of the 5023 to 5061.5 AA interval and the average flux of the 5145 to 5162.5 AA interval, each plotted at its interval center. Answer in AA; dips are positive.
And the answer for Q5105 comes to 0.9 AA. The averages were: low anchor 10.1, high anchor 9.06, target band 8.92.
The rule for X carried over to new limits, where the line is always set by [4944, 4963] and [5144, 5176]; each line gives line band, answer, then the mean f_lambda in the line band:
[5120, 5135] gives 0.03 mag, 8.61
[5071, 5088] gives 0.03 mag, 9.53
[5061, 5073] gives 0.05 mag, 9.56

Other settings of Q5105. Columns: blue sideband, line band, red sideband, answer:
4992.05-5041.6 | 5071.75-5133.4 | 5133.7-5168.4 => 0.87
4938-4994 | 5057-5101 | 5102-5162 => 0.20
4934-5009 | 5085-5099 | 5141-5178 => -1.14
